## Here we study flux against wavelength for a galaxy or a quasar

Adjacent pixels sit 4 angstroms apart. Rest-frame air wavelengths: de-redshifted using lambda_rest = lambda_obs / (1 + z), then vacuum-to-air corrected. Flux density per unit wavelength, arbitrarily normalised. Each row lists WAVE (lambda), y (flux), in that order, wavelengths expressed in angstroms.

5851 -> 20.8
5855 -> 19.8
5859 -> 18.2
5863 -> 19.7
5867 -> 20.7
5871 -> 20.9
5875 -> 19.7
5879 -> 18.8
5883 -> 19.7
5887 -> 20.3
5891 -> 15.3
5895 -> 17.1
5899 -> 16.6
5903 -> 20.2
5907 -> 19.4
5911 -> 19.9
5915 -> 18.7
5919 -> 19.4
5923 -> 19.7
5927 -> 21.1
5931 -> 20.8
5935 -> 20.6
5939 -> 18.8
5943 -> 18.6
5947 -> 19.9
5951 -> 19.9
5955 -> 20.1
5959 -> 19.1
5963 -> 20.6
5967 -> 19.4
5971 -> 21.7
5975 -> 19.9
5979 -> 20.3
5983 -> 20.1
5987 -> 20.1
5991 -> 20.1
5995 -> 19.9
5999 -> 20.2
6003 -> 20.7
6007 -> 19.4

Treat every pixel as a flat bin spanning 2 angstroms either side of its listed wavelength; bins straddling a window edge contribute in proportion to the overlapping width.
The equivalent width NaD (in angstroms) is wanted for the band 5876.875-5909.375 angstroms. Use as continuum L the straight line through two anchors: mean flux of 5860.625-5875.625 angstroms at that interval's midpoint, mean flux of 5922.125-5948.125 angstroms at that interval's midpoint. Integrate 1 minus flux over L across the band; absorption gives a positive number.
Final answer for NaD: 2.7 angstroms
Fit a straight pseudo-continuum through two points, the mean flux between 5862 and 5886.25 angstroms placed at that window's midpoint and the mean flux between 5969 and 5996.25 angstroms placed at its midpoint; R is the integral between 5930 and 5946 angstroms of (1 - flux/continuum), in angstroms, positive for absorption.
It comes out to 0.4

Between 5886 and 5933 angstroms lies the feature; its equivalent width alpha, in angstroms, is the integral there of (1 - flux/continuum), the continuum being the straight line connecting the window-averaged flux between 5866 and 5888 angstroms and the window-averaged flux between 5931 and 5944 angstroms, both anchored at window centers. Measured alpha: 1.8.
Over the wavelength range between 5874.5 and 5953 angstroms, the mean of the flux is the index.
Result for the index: 19.2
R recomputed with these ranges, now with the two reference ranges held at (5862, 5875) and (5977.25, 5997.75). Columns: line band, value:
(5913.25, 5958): 1.0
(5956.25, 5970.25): 0.2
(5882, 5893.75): 1.2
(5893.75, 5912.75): 1.5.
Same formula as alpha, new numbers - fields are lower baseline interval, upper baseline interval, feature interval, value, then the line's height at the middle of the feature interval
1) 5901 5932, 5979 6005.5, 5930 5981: 0.2 angstroms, 20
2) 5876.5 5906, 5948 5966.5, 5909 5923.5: -0.4 angstroms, 18.9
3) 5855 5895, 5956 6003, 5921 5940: -0.6 angstroms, 19.7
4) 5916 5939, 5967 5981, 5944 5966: 0.5 angstroms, 20.3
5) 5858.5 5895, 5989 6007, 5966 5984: -0.3 angstroms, 20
